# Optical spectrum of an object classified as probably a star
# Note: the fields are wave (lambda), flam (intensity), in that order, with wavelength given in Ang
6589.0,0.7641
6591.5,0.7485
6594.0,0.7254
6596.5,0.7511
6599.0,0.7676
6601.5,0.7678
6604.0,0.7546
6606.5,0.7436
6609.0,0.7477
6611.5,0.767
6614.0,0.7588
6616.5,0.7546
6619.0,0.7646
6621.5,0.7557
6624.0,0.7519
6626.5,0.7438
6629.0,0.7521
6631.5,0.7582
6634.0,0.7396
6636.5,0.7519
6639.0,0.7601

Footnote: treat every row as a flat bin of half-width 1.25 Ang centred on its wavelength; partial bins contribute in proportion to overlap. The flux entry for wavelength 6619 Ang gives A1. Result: 0.7646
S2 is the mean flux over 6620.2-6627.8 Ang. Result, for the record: 0.751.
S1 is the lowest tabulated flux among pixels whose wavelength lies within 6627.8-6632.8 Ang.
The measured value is 0.7521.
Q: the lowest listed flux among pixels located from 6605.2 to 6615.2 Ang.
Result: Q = 0.7436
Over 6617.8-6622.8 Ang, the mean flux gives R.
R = 0.76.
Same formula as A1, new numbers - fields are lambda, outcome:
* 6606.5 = 0.7436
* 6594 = 0.7254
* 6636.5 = 0.7519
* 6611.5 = 0.767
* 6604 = 0.7546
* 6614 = 0.7588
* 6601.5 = 0.7678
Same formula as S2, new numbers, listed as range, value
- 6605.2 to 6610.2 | 0.746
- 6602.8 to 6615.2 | 0.754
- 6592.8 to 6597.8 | 0.739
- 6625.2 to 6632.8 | 0.751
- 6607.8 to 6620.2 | 0.759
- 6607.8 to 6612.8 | 0.757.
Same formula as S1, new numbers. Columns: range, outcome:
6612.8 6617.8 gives 0.7546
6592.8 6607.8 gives 0.7254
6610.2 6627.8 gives 0.7438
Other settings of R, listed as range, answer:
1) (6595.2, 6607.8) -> 0.757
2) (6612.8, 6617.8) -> 0.757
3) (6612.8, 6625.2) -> 0.757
